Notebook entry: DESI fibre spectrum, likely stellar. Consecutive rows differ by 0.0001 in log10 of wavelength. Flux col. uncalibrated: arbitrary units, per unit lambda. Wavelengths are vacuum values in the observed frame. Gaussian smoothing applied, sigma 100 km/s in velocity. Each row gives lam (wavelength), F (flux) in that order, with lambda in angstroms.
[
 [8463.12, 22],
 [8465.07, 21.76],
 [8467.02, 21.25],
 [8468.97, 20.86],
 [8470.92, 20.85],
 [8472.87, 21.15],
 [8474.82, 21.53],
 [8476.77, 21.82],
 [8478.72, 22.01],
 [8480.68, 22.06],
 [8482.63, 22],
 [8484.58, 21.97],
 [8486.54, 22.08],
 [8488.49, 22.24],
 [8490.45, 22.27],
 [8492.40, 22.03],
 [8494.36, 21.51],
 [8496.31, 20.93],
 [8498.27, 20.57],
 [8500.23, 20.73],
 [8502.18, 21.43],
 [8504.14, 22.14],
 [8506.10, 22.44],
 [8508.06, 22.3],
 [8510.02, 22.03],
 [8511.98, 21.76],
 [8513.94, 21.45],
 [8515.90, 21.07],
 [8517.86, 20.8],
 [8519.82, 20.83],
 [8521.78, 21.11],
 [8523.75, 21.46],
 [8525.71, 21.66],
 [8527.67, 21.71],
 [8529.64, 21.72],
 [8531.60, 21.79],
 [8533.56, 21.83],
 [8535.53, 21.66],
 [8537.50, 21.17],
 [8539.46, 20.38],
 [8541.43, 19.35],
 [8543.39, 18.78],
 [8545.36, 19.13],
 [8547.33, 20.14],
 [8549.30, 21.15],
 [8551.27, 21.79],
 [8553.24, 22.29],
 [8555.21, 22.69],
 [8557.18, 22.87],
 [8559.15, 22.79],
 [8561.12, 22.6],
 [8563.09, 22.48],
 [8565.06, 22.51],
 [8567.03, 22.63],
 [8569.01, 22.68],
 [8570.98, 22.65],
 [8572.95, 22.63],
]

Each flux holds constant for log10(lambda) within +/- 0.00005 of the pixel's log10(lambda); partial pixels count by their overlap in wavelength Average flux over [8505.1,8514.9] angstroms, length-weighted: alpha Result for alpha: 22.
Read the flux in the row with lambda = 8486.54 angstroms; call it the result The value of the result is 22.08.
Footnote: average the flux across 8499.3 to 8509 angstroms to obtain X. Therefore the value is 21.8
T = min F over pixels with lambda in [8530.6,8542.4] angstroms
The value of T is 19.35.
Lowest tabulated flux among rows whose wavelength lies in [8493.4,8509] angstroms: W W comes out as 20.57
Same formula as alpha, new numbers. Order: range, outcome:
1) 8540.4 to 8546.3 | 19.1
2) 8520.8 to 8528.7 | 21.5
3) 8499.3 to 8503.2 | 21.1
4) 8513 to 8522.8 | 21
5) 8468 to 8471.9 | 20.9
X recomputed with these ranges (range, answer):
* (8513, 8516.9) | 21.3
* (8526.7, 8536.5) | 21.7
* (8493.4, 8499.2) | 21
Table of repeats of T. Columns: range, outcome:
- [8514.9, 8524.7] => 20.8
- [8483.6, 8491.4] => 21.97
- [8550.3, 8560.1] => 21.79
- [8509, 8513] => 21.76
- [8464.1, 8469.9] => 20.86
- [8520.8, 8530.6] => 21.11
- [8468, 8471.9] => 20.85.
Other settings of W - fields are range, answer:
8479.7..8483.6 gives 22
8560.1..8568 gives 22.48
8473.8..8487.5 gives 21.53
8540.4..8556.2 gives 18.78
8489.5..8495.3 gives 21.51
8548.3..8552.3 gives 21.15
